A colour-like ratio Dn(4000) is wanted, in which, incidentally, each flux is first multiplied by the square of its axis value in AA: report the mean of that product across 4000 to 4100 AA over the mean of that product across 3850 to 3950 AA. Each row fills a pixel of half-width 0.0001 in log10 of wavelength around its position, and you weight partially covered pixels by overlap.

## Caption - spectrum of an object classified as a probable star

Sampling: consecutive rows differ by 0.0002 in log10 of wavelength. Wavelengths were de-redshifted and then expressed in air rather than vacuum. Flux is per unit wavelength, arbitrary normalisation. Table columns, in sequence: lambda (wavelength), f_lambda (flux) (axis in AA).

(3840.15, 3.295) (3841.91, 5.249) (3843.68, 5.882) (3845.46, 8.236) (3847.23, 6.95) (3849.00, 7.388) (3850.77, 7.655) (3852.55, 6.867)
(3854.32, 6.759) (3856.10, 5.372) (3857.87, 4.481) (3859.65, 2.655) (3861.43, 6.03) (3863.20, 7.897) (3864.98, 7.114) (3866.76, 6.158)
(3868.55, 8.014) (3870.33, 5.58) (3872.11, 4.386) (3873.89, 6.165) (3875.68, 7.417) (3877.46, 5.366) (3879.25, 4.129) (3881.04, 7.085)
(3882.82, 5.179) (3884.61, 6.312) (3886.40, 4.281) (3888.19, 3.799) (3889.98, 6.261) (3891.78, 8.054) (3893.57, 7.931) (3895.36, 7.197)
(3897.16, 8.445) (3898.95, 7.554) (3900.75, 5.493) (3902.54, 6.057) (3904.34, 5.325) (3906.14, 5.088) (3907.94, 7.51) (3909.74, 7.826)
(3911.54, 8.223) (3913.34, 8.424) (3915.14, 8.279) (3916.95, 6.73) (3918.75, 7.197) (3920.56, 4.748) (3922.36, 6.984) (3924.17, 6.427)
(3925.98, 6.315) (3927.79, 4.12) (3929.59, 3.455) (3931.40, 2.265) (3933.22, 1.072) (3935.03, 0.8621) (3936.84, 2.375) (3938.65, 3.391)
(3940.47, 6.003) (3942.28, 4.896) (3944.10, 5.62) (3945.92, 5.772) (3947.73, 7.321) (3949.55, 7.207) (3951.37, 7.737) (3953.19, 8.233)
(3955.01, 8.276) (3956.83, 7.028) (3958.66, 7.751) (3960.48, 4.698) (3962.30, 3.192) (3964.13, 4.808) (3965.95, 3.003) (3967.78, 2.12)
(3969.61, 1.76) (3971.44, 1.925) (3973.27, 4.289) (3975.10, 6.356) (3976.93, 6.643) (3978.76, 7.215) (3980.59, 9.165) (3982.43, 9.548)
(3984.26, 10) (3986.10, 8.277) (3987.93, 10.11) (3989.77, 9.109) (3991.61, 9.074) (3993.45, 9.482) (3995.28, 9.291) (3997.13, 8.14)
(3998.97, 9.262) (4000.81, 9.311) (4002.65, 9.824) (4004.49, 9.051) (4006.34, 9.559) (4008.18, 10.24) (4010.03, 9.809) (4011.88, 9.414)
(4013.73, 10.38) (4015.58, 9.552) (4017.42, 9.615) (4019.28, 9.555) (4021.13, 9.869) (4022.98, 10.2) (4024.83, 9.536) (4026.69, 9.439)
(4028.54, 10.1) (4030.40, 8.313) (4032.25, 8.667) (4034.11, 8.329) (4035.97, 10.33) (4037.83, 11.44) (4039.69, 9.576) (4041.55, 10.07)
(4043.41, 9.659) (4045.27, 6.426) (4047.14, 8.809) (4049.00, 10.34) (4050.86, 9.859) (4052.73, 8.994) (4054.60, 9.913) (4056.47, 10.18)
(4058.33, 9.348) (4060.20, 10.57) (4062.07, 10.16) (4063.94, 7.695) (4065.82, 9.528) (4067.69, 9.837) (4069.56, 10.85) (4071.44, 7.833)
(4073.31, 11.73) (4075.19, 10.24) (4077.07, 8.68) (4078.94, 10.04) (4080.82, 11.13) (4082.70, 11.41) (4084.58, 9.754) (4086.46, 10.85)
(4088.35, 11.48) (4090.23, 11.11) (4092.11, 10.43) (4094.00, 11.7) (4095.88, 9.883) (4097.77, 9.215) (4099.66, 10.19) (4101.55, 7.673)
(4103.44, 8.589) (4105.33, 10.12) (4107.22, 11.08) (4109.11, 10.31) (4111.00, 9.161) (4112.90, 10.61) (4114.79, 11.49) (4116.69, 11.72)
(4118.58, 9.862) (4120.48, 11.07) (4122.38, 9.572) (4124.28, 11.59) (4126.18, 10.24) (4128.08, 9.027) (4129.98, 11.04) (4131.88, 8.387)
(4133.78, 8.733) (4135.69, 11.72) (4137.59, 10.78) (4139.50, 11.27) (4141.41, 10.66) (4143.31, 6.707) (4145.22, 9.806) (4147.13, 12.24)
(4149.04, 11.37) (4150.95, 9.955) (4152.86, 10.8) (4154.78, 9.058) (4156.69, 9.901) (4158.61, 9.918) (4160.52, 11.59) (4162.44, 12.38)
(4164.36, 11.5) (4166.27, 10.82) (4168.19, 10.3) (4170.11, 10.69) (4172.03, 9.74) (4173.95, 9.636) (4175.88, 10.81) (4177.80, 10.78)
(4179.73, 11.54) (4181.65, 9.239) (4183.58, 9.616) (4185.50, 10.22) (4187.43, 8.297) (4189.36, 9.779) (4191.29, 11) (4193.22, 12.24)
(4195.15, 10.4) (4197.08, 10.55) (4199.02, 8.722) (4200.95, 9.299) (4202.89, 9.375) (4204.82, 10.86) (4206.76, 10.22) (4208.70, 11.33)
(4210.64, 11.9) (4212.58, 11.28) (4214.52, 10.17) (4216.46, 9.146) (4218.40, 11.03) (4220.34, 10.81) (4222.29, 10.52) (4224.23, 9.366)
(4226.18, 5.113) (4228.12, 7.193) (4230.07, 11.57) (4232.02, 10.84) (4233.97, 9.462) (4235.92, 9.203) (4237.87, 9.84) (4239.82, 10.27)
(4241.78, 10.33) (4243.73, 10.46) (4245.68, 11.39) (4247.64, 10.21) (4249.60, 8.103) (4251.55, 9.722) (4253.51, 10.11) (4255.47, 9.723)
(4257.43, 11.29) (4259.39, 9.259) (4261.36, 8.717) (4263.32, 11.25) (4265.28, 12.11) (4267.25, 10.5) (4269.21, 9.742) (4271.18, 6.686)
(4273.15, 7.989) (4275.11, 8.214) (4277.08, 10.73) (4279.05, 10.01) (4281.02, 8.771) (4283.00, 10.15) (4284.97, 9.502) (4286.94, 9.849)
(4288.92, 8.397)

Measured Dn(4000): 1.81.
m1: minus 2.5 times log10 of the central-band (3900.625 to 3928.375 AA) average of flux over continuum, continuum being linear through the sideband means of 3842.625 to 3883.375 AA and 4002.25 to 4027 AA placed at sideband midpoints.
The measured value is 0.12 mag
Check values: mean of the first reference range 6.21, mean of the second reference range 9.72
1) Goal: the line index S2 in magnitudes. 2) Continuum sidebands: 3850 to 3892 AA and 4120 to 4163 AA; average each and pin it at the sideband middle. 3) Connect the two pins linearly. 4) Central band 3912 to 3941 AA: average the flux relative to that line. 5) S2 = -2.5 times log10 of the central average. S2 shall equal 0.34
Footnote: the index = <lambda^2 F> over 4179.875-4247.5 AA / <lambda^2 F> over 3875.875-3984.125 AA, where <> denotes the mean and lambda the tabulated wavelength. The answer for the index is 1.99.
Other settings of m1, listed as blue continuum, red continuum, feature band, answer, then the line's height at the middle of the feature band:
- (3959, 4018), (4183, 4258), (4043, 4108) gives -0.16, 8.53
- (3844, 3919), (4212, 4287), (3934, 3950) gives 0.43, 7.02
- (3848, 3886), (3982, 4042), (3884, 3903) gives 0.03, 6.71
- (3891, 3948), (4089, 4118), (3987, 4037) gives -0.18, 8.04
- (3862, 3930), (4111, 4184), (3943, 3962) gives 0.07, 7.3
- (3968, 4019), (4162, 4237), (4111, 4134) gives -0.09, 9.47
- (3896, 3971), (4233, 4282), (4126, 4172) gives -0.23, 8.36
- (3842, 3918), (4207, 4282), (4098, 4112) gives -0.12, 8.55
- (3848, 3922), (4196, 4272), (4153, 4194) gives -0.12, 9.33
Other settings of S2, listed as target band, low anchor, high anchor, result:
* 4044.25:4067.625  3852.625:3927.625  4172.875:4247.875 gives -0.13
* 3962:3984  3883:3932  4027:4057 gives 0.45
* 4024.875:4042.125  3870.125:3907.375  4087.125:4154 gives -0.10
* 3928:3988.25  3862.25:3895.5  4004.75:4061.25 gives 0.42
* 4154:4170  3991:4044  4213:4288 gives -0.11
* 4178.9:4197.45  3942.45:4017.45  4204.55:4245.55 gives -0.07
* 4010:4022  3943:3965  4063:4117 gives -0.20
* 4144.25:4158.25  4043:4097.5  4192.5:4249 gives -0.04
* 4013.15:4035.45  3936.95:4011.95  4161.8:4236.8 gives -0.21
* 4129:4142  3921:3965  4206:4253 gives -0.22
